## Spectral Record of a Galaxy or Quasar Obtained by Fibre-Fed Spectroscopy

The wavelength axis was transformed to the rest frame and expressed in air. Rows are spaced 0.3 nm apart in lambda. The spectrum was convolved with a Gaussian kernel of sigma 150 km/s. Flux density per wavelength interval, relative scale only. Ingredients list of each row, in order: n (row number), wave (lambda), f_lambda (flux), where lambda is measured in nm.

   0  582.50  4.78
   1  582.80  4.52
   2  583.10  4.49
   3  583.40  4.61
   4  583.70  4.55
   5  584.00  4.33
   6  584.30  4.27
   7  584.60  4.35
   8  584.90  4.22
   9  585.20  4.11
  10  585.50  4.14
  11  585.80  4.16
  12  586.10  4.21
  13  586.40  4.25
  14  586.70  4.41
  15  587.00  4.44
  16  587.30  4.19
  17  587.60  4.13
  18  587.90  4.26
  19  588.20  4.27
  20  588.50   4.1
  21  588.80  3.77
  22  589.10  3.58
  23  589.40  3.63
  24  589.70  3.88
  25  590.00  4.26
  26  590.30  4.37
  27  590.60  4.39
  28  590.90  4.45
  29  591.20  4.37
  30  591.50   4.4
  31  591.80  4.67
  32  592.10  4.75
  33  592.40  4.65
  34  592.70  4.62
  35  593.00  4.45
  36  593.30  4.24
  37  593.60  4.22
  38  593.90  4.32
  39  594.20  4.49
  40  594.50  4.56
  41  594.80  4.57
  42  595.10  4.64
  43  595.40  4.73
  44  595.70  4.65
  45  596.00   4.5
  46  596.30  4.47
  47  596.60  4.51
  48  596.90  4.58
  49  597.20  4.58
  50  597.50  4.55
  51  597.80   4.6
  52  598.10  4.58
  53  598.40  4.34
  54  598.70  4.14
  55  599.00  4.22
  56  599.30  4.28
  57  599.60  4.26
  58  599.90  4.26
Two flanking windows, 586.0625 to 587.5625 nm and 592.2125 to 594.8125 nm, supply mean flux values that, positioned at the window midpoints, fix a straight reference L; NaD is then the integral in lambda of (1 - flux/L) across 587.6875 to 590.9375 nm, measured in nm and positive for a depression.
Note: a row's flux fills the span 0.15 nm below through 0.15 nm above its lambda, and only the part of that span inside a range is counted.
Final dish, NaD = 0.208 nm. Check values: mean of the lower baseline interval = 4.29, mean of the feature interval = 4.08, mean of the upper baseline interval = 4.46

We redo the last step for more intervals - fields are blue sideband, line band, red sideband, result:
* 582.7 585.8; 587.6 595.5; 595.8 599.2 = 0.15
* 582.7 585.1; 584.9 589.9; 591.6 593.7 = 0.39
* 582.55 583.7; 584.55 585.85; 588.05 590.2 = 0.05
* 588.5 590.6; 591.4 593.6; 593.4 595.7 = -0.12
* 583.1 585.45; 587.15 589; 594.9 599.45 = 0.12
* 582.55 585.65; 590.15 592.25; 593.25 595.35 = -0.03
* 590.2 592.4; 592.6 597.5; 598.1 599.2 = -0.13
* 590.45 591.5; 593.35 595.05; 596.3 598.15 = 0.02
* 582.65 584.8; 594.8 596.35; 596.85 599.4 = -0.06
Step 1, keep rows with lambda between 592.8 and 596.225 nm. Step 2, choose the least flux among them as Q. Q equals 4.22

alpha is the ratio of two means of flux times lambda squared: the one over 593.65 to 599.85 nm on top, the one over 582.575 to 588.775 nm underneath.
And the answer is 1.08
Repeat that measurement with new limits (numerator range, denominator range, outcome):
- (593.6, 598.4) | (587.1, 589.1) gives 1.14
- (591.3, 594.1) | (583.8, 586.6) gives 1.08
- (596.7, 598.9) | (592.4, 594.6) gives 1.03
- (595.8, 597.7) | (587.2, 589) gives 1.14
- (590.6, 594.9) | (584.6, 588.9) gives 1.09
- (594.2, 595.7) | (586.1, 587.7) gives 1.11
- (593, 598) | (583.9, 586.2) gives 1.11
